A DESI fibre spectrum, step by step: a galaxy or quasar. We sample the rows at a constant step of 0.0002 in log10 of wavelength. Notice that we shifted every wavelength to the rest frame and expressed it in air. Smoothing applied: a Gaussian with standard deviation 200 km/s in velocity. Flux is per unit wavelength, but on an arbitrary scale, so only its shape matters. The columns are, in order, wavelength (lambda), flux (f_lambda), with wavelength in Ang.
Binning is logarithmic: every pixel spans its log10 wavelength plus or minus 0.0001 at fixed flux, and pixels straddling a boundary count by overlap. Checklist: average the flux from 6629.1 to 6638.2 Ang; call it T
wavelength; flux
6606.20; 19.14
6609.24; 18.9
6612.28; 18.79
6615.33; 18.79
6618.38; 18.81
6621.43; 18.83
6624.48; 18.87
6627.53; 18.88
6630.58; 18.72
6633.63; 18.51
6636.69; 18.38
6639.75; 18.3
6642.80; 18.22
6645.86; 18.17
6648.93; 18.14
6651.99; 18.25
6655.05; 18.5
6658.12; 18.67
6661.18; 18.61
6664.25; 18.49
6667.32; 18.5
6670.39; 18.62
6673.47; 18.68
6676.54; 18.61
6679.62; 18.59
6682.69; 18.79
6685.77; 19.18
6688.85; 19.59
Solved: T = 18.5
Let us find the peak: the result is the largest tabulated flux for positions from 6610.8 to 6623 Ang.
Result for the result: 18.83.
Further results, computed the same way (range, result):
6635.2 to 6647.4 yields 18.38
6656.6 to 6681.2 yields 18.68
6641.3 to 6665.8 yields 18.67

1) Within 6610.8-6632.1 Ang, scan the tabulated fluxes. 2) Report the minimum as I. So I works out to 18.72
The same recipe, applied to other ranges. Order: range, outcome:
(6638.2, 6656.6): 18.14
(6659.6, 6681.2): 18.49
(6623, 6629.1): 18.87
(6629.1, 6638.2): 18.38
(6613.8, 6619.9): 18.79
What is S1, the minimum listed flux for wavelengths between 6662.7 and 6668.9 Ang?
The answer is 18.49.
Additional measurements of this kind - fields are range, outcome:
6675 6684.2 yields 18.59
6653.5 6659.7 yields 18.5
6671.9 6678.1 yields 18.61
